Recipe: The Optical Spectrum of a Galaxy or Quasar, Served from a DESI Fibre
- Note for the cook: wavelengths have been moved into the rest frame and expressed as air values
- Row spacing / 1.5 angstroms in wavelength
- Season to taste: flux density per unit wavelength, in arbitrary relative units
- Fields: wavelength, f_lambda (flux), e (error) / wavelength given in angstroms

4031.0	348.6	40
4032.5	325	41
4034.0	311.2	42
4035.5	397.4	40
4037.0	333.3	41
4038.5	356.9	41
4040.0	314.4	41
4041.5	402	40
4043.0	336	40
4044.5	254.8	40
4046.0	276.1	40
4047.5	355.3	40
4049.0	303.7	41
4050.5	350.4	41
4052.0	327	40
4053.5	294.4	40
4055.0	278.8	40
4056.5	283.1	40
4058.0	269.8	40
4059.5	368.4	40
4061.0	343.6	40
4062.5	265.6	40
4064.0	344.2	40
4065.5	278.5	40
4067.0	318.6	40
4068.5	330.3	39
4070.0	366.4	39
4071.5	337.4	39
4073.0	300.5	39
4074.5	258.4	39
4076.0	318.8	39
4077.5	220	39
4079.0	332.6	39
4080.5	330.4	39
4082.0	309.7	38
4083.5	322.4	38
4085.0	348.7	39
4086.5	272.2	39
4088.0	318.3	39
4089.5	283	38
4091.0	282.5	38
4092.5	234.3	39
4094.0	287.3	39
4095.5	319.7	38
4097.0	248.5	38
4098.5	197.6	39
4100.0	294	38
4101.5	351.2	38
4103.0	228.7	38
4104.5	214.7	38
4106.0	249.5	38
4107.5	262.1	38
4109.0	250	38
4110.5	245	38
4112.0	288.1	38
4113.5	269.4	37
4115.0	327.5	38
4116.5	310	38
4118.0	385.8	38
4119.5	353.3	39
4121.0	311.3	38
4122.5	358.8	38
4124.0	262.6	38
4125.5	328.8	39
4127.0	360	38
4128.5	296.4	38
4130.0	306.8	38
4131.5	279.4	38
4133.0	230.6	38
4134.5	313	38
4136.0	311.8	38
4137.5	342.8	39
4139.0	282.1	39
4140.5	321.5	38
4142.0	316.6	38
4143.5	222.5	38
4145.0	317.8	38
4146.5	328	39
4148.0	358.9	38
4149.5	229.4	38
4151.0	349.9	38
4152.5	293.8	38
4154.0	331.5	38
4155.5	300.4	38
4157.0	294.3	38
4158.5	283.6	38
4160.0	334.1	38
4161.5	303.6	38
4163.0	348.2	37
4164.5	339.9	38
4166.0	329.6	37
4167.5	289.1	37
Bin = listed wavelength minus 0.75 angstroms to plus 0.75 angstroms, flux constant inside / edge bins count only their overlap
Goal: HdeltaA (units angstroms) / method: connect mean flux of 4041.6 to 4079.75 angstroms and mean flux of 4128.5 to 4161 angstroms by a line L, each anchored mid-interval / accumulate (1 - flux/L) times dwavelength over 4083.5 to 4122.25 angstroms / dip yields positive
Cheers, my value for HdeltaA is 2.4 angstroms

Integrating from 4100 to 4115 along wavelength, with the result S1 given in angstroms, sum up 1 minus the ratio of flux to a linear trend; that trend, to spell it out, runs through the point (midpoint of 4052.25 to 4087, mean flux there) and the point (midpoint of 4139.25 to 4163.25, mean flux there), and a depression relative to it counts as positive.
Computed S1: 2.0 angstroms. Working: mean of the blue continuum 309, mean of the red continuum 307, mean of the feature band 267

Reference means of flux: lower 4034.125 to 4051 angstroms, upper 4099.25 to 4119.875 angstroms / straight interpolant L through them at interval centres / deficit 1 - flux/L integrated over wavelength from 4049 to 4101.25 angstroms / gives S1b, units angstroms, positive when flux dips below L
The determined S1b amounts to 1.6 angstroms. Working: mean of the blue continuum 333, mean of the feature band 302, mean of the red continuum 287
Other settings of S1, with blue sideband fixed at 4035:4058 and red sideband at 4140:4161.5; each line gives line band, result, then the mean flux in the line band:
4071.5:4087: 0.6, 304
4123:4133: 0.3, 301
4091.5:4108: 2.7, 263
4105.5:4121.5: 0.8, 296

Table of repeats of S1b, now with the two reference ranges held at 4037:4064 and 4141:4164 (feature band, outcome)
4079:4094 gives 0.63 angstroms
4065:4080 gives 0.41 angstroms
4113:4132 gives -0.58 angstroms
